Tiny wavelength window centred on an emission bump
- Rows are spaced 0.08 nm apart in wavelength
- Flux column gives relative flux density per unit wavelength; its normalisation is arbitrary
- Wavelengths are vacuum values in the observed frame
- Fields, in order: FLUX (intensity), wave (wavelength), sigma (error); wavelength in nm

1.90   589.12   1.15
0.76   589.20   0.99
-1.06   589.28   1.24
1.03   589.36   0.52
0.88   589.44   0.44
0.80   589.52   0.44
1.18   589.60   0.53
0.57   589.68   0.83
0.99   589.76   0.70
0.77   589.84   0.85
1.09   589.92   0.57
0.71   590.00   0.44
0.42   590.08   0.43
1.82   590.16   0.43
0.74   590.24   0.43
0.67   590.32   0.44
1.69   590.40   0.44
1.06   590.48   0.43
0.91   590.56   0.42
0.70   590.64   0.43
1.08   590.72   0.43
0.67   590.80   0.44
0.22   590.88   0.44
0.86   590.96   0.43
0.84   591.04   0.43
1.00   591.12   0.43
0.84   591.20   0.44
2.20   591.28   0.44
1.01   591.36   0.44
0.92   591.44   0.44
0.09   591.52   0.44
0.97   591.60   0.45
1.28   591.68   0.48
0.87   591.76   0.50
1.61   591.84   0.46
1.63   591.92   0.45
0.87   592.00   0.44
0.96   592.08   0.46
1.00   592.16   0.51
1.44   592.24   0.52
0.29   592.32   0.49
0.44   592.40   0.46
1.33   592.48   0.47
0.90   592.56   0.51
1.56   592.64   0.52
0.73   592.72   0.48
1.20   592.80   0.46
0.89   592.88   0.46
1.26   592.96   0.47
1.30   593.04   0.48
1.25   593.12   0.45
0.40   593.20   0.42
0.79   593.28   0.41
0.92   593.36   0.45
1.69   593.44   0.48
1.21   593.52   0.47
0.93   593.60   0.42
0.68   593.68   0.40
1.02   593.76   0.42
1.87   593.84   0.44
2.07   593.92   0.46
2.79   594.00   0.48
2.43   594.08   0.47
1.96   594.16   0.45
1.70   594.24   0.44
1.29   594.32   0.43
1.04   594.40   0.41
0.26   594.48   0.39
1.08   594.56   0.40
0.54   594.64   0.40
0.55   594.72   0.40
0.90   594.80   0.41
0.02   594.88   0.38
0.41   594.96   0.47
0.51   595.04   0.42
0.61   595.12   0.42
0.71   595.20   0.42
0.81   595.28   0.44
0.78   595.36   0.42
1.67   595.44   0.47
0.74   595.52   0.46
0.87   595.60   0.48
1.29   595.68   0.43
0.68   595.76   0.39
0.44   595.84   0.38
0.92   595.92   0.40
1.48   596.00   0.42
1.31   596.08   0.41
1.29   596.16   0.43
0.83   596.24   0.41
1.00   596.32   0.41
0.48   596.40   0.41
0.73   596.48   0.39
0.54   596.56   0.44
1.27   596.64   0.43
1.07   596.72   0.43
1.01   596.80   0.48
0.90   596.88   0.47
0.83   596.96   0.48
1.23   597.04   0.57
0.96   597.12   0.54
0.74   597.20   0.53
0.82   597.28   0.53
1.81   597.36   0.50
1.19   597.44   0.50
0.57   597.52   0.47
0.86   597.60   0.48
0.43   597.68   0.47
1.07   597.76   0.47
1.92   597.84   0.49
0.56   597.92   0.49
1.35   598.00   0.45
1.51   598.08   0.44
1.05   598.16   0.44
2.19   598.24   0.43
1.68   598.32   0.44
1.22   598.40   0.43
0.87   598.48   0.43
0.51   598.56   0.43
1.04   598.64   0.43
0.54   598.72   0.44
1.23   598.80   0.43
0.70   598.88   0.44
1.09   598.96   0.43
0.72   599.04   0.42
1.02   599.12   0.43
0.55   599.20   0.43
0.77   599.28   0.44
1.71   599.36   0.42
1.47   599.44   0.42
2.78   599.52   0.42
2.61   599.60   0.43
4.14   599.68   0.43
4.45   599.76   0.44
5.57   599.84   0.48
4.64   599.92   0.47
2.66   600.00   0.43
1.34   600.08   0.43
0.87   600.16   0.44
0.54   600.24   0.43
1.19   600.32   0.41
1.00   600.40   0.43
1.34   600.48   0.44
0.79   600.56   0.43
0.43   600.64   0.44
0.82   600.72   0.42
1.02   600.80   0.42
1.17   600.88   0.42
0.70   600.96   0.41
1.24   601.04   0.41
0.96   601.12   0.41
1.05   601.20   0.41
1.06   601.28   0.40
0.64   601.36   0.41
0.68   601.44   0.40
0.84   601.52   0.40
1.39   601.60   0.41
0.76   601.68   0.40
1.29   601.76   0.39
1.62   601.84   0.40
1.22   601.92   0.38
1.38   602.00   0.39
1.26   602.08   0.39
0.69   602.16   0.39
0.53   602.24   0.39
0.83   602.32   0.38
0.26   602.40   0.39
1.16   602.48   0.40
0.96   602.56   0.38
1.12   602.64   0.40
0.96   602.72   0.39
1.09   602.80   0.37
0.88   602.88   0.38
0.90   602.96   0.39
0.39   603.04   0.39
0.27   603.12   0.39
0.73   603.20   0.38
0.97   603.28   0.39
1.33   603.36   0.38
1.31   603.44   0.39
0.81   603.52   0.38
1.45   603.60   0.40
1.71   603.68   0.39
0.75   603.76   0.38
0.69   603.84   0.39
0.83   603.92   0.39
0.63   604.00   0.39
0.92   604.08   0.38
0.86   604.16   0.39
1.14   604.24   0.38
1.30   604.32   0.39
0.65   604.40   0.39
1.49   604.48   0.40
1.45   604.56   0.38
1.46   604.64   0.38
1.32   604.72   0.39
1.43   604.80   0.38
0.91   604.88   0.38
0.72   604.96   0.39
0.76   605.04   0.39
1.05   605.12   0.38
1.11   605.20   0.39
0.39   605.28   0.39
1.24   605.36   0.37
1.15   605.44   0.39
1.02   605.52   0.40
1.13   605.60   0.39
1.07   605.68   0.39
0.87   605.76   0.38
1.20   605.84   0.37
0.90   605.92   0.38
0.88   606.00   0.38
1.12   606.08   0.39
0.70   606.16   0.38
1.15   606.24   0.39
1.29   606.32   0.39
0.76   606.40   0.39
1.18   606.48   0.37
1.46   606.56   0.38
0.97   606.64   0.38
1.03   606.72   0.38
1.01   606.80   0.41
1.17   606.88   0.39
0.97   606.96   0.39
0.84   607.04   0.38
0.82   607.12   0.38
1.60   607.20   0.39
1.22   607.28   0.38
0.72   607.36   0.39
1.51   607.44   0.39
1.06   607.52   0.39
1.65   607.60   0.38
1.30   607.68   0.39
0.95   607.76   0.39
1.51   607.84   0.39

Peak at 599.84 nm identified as [O III] 5007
